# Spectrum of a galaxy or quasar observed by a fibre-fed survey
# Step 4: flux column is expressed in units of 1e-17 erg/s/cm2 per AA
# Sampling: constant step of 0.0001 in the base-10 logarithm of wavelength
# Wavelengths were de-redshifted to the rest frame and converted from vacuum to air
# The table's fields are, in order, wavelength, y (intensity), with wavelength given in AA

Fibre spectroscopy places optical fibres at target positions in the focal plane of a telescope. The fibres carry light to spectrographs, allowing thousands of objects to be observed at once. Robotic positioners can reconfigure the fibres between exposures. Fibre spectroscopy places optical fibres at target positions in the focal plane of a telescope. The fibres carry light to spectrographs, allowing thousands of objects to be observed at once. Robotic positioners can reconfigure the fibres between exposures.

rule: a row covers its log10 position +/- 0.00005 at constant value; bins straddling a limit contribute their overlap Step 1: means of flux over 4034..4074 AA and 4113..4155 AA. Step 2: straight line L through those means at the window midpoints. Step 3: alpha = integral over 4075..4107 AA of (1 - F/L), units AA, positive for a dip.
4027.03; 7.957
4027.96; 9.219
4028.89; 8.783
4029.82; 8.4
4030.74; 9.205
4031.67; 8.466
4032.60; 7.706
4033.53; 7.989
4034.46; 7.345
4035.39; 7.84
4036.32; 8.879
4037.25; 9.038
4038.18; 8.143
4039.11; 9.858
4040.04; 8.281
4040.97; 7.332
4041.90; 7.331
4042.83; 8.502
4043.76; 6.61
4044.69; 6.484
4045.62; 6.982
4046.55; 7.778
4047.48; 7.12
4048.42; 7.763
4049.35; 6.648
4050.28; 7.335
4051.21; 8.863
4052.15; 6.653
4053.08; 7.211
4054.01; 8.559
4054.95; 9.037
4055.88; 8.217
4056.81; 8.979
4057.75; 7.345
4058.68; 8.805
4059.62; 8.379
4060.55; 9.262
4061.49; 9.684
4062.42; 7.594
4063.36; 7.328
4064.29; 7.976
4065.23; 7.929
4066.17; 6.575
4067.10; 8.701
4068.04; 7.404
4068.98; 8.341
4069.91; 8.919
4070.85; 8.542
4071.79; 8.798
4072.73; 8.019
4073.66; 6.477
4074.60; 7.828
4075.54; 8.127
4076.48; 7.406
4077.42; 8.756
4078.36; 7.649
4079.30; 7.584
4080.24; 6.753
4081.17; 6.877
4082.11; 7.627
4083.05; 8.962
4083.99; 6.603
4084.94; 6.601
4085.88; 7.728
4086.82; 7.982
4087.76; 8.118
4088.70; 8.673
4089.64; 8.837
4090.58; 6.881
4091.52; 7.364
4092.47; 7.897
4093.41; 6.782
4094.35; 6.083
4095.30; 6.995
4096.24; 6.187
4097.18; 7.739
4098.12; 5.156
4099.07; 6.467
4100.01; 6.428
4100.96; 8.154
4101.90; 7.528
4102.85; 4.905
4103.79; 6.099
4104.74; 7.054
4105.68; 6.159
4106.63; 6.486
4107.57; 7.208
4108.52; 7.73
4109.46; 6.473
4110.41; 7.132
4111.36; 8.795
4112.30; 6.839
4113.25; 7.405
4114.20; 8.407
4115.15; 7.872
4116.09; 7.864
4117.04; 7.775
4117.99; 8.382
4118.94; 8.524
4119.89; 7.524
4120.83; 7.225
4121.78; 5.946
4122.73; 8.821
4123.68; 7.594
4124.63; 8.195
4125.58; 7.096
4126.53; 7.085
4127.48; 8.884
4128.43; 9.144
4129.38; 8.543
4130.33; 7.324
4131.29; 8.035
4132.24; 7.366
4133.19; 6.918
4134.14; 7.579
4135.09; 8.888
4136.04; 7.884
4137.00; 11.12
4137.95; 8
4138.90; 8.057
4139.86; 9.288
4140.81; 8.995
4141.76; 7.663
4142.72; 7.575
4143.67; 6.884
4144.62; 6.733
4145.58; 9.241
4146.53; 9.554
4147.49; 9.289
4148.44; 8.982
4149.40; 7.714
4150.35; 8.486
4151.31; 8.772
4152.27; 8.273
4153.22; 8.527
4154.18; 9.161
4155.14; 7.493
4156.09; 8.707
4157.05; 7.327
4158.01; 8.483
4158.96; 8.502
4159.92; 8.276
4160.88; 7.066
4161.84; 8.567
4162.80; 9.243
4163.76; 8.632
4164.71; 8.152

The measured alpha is 3.4 AA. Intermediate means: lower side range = 7.98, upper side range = 8.15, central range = 7.2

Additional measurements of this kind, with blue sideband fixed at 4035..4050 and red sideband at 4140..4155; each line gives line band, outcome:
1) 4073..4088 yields 0.8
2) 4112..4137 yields 1.1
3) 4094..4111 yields 3.0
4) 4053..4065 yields -0.7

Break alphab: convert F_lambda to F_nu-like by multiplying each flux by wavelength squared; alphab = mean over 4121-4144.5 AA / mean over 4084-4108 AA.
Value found 1.16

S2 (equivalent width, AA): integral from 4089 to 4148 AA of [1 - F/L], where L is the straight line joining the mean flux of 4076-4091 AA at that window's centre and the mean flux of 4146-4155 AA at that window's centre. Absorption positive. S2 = 4.4 AA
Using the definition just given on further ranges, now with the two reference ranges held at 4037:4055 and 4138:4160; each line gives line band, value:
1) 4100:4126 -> 2.5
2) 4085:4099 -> 1.3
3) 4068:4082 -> 0.1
